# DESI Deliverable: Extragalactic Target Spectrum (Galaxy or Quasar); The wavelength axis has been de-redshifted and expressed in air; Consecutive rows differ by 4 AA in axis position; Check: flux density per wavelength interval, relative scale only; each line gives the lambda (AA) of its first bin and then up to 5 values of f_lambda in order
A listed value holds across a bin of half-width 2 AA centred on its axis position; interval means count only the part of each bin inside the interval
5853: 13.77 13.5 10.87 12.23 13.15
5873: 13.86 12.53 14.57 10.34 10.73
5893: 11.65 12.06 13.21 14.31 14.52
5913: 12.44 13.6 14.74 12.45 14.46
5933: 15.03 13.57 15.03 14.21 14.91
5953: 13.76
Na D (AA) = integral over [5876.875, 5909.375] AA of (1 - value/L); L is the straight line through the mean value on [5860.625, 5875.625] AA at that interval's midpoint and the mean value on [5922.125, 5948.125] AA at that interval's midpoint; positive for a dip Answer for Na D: 1.7 AA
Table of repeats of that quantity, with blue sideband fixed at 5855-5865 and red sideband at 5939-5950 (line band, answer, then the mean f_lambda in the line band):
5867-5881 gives -0.8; 13.4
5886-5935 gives 1.8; 13.2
